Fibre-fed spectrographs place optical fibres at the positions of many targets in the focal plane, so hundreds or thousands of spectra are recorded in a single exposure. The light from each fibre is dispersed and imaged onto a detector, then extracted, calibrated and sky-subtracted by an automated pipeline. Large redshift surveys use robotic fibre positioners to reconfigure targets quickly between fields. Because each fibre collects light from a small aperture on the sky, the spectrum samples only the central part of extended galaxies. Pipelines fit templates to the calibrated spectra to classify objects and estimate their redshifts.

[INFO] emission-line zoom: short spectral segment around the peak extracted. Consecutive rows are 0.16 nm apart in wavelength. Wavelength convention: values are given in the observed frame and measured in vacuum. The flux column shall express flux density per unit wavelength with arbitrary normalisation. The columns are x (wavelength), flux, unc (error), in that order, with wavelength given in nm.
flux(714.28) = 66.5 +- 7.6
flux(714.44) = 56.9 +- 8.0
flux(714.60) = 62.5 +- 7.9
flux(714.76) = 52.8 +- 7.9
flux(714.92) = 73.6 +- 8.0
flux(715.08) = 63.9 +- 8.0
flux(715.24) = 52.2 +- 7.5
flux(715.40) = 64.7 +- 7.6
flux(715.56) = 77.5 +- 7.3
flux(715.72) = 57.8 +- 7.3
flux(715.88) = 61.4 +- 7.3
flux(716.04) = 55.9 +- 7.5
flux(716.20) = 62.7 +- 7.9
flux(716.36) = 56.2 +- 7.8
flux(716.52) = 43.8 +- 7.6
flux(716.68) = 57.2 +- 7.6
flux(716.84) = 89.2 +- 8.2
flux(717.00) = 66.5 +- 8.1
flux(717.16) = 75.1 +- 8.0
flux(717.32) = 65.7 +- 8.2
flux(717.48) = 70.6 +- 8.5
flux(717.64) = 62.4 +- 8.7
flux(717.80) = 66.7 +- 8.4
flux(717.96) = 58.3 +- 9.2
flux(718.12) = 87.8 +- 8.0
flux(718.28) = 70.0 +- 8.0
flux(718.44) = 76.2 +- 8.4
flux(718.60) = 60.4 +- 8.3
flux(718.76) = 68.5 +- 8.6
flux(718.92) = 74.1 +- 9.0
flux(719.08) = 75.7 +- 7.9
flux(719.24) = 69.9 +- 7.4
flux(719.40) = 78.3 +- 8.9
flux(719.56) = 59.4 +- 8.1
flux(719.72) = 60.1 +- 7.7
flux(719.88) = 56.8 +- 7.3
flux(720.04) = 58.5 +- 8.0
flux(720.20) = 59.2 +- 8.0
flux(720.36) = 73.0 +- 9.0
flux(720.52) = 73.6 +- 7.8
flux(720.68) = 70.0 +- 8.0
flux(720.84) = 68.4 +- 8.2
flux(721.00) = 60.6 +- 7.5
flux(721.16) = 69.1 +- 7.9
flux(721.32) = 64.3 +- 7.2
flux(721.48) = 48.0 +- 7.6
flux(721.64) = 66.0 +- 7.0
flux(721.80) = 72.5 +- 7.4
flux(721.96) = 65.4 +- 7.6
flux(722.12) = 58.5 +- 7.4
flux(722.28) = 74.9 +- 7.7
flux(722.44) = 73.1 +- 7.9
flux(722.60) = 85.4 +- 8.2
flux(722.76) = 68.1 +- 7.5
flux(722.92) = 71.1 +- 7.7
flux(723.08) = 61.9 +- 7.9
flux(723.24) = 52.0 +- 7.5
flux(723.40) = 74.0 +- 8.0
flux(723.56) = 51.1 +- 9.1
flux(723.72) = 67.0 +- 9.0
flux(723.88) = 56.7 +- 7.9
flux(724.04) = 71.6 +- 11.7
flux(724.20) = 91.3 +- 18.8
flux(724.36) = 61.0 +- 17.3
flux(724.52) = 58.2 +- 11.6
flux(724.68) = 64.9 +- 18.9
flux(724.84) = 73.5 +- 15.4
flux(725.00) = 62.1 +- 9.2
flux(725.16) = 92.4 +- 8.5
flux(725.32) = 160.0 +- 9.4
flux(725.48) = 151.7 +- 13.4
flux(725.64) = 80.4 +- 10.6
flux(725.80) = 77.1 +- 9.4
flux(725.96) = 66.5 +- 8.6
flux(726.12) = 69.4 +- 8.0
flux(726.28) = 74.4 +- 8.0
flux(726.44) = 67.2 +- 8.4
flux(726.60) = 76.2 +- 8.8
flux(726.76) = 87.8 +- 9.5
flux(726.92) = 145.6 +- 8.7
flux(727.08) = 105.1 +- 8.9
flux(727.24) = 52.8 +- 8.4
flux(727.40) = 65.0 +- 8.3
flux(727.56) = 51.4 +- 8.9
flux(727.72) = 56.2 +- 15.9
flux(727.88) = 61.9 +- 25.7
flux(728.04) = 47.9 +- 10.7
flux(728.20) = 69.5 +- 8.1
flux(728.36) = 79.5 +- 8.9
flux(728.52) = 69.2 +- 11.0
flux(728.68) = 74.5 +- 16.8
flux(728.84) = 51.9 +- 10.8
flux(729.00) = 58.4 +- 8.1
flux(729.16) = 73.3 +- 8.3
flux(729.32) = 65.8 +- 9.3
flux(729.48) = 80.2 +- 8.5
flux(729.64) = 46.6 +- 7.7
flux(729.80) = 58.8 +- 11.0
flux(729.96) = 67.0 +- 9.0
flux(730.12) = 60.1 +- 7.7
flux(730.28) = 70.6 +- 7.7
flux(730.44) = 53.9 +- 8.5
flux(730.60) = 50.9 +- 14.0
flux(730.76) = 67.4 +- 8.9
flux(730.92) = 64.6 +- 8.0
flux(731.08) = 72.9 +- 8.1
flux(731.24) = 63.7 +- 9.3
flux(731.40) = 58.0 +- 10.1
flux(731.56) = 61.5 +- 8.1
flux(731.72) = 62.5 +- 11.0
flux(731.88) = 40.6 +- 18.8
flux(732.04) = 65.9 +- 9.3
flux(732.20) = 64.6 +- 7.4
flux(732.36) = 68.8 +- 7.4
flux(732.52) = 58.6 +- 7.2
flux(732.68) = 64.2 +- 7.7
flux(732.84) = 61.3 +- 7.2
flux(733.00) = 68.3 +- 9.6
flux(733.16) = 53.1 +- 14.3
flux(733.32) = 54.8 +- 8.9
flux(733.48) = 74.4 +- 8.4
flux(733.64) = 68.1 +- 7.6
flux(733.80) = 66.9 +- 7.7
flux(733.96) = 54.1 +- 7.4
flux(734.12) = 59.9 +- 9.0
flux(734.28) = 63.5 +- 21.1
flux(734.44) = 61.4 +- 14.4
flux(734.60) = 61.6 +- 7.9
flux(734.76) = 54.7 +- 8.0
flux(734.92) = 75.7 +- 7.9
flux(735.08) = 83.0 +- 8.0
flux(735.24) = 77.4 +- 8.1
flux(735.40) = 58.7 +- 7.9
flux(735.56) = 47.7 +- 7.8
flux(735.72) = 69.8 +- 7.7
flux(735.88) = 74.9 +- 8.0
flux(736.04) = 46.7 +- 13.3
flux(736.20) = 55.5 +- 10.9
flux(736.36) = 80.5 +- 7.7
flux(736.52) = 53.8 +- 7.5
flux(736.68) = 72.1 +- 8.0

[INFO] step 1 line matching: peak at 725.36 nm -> [S II]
